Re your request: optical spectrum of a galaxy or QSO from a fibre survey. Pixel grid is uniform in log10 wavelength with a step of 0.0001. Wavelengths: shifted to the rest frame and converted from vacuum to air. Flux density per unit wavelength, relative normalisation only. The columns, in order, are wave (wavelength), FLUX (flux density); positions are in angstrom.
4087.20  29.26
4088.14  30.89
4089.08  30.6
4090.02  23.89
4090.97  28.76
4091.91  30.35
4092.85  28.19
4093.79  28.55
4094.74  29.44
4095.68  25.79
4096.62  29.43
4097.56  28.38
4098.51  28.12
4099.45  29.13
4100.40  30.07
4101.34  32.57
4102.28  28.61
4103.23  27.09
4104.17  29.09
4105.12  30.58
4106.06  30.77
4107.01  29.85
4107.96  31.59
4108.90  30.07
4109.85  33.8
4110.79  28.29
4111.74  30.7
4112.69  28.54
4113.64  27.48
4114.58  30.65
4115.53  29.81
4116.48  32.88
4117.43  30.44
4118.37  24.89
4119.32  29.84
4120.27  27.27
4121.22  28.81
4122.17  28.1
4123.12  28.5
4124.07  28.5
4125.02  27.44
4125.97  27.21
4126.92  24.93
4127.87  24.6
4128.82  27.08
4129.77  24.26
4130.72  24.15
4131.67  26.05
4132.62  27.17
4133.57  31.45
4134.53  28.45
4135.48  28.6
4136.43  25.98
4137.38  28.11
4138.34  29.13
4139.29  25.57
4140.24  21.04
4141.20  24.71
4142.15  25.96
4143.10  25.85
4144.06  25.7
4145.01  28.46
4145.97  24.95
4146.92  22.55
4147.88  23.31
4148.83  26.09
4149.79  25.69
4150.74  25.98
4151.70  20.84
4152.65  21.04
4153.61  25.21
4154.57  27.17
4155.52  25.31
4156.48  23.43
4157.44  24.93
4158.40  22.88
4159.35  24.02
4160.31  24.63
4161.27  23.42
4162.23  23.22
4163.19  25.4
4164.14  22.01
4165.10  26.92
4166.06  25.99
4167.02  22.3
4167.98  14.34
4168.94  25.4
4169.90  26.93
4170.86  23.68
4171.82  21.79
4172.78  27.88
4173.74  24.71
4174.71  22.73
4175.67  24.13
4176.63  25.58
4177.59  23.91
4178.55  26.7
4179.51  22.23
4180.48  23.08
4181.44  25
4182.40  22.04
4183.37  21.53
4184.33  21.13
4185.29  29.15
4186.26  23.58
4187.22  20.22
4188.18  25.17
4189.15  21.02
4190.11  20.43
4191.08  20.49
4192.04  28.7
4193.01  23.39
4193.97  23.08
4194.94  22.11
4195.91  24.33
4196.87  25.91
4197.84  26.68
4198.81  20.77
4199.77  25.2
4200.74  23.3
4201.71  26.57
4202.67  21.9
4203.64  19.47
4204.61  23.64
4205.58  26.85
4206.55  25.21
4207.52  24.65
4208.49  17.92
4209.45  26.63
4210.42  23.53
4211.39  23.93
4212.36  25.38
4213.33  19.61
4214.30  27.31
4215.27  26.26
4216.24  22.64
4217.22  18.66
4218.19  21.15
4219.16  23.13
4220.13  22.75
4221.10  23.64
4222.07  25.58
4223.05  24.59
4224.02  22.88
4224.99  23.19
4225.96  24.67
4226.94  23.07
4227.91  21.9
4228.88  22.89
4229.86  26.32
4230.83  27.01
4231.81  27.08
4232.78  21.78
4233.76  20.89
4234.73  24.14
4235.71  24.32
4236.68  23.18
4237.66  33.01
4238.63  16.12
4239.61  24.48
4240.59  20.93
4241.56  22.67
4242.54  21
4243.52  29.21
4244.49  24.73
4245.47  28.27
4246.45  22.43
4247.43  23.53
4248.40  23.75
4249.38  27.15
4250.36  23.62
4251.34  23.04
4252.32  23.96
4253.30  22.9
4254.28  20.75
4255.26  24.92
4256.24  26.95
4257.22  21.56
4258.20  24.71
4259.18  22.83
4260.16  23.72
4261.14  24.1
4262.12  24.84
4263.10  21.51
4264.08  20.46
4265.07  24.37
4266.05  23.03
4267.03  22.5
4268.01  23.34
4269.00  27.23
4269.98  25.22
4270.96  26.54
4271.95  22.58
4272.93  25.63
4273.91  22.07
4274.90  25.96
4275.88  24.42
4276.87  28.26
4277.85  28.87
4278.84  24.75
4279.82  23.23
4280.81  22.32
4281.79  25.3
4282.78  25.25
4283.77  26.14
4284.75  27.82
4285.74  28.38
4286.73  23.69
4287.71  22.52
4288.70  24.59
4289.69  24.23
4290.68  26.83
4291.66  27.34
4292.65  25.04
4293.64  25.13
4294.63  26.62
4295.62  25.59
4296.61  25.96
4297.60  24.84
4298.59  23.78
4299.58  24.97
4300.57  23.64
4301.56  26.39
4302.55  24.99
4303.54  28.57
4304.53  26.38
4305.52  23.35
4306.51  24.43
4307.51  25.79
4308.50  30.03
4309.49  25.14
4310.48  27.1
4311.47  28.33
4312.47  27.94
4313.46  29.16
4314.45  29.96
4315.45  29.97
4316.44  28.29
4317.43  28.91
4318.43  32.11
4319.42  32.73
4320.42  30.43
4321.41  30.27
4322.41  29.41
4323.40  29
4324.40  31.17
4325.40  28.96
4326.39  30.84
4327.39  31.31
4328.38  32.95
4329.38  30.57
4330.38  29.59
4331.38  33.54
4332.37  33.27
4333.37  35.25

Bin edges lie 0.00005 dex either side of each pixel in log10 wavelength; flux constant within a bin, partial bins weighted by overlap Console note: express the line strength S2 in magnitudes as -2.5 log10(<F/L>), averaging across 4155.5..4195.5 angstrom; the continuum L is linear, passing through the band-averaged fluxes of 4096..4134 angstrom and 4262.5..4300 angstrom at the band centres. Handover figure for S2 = 0.16 mag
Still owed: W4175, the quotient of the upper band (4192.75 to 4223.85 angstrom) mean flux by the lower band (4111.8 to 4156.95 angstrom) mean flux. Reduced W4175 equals 0.89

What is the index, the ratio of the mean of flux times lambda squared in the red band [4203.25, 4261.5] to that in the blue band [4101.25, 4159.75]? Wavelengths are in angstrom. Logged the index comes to 0.92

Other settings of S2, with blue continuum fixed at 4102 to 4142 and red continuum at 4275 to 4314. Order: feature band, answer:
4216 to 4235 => 0.145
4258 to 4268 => 0.135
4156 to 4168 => 0.166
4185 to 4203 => 0.146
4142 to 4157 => 0.121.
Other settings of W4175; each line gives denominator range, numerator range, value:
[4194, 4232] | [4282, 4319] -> 1.11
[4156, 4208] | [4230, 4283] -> 1.02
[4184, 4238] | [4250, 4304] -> 1.04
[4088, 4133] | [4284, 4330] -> 0.96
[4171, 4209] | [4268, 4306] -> 1.07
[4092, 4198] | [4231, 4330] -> 0.99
